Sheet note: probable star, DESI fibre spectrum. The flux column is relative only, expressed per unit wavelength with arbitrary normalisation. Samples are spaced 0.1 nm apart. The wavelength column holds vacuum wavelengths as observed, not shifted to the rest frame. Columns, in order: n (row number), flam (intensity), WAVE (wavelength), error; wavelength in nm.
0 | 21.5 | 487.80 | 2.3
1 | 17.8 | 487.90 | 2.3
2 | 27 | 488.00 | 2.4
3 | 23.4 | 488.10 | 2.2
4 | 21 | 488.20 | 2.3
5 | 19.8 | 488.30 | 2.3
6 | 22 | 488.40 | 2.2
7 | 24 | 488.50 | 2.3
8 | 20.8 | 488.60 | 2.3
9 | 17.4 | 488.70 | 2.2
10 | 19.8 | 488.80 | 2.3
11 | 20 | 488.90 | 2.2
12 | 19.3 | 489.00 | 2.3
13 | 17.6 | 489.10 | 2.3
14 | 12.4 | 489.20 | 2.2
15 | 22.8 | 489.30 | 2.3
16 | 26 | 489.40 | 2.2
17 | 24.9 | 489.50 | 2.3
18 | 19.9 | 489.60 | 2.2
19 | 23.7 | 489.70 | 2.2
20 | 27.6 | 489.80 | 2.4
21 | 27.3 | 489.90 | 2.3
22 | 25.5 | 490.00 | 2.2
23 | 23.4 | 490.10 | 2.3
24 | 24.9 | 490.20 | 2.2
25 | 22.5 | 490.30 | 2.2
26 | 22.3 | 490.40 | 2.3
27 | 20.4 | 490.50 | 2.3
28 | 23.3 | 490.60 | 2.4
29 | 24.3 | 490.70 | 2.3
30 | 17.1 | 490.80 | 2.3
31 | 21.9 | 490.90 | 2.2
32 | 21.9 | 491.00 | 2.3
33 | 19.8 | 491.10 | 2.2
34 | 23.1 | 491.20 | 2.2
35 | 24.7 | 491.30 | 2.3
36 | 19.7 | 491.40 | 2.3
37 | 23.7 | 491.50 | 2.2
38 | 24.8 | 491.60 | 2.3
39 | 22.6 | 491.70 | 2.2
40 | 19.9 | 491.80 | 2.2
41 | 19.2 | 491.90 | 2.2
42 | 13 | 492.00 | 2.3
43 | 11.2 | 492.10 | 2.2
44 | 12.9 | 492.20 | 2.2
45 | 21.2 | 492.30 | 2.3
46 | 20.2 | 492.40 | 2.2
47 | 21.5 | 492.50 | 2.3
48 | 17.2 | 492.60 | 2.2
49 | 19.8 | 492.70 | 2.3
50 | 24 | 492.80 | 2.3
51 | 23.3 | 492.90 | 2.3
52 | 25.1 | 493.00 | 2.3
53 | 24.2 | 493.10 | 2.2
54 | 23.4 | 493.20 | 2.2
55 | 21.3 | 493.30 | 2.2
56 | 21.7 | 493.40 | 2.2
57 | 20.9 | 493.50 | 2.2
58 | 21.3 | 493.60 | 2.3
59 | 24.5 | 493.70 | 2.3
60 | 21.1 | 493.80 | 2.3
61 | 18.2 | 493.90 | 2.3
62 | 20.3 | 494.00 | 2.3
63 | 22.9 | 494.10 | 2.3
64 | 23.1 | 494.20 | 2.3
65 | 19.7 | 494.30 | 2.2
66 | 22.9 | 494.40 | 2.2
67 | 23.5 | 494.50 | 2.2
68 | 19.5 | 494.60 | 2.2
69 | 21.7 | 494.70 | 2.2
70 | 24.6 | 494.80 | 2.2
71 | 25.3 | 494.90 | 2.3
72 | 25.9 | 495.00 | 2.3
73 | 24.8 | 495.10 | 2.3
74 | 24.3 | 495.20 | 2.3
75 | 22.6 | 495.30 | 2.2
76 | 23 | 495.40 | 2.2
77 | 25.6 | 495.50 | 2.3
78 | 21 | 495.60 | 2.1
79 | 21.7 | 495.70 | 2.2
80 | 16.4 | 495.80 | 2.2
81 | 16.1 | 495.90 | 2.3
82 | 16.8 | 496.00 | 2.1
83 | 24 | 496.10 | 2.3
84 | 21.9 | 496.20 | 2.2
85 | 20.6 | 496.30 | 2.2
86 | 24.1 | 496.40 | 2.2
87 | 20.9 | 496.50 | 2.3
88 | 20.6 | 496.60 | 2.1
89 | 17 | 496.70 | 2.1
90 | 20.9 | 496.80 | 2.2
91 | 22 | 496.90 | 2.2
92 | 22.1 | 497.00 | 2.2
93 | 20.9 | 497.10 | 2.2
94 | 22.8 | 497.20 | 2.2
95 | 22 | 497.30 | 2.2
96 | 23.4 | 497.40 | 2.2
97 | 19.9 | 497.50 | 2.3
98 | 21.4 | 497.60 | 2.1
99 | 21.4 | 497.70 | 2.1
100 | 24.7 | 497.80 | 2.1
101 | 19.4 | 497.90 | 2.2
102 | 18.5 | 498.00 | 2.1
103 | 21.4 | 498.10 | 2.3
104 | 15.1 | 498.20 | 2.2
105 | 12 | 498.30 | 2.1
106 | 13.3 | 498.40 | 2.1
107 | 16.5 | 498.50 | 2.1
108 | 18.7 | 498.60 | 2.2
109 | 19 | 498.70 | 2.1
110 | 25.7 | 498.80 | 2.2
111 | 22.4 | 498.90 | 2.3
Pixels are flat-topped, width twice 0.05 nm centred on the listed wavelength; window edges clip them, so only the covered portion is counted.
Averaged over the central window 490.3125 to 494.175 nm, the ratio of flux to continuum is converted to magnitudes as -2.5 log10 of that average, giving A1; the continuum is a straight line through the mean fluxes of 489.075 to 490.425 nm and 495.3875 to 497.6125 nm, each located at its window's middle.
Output 0.06 mag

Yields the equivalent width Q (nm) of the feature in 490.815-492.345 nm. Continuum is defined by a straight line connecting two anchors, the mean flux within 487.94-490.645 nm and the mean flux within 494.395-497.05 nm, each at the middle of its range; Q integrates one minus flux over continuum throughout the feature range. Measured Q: 0.15 nm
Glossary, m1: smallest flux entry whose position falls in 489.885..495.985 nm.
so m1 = 11.2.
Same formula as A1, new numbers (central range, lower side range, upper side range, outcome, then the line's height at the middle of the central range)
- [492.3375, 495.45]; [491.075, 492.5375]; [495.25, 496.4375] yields -0.09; 20.5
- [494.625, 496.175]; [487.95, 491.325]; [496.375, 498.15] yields -0.04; 21.5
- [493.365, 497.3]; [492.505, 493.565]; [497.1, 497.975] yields 0.01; 21.9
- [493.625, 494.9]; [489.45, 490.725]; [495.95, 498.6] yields -0.01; 21.7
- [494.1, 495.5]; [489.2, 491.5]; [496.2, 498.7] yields -0.11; 21.1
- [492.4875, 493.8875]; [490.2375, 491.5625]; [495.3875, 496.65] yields -0.03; 21.5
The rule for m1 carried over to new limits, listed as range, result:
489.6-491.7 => 17.1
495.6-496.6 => 16.1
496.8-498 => 18.5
